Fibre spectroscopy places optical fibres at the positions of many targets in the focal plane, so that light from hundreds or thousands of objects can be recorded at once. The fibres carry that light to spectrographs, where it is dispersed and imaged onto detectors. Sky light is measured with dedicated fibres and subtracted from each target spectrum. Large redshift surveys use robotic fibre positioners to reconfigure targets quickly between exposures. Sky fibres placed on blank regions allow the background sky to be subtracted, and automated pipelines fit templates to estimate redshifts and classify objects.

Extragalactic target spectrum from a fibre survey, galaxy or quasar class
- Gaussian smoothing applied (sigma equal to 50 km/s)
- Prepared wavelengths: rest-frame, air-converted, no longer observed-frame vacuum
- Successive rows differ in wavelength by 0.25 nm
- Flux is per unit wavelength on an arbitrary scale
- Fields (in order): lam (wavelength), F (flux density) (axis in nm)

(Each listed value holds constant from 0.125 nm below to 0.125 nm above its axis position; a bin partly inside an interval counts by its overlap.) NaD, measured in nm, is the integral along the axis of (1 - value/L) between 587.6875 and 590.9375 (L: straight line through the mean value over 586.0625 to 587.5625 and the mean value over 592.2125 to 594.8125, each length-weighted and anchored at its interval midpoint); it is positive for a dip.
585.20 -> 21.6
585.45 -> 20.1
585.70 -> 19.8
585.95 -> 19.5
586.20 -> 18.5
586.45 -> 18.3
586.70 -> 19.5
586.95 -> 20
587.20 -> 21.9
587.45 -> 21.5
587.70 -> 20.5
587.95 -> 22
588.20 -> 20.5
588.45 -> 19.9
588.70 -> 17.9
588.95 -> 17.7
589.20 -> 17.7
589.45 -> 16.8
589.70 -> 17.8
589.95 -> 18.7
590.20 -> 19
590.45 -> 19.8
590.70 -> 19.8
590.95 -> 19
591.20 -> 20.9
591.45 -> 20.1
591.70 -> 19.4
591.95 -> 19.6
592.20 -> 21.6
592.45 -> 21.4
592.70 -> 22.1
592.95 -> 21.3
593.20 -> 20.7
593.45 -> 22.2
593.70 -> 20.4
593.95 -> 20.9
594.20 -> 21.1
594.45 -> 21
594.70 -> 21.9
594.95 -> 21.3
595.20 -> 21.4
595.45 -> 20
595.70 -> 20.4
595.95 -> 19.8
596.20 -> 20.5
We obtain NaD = 0.224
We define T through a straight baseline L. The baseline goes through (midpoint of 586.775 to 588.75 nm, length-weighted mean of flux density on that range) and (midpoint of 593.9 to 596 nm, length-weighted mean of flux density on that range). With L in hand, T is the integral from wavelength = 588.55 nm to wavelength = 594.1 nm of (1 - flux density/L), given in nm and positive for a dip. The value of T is 0.26 nm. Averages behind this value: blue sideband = 20.6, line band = 19.8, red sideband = 20.9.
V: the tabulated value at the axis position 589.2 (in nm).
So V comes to 17.7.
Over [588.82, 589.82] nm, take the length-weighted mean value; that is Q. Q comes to 17.5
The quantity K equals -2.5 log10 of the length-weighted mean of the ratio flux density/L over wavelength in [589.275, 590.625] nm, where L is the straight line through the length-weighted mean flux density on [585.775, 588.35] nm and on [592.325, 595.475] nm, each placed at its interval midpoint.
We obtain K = 0.123 mag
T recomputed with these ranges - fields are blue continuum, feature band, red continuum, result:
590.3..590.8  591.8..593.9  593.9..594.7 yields -0.05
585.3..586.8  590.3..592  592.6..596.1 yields 0.05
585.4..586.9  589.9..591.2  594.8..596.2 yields 0.03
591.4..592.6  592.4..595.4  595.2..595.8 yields -0.12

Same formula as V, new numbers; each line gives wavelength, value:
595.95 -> 19.8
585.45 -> 20.1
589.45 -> 16.8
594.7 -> 21.9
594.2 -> 21.1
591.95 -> 19.6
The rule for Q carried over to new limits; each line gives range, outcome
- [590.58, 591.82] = 19.8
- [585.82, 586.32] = 19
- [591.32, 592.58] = 20.4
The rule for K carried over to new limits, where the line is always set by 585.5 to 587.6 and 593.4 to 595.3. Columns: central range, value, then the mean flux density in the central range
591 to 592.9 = 0.01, 20.7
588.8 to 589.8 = 0.16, 17.5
